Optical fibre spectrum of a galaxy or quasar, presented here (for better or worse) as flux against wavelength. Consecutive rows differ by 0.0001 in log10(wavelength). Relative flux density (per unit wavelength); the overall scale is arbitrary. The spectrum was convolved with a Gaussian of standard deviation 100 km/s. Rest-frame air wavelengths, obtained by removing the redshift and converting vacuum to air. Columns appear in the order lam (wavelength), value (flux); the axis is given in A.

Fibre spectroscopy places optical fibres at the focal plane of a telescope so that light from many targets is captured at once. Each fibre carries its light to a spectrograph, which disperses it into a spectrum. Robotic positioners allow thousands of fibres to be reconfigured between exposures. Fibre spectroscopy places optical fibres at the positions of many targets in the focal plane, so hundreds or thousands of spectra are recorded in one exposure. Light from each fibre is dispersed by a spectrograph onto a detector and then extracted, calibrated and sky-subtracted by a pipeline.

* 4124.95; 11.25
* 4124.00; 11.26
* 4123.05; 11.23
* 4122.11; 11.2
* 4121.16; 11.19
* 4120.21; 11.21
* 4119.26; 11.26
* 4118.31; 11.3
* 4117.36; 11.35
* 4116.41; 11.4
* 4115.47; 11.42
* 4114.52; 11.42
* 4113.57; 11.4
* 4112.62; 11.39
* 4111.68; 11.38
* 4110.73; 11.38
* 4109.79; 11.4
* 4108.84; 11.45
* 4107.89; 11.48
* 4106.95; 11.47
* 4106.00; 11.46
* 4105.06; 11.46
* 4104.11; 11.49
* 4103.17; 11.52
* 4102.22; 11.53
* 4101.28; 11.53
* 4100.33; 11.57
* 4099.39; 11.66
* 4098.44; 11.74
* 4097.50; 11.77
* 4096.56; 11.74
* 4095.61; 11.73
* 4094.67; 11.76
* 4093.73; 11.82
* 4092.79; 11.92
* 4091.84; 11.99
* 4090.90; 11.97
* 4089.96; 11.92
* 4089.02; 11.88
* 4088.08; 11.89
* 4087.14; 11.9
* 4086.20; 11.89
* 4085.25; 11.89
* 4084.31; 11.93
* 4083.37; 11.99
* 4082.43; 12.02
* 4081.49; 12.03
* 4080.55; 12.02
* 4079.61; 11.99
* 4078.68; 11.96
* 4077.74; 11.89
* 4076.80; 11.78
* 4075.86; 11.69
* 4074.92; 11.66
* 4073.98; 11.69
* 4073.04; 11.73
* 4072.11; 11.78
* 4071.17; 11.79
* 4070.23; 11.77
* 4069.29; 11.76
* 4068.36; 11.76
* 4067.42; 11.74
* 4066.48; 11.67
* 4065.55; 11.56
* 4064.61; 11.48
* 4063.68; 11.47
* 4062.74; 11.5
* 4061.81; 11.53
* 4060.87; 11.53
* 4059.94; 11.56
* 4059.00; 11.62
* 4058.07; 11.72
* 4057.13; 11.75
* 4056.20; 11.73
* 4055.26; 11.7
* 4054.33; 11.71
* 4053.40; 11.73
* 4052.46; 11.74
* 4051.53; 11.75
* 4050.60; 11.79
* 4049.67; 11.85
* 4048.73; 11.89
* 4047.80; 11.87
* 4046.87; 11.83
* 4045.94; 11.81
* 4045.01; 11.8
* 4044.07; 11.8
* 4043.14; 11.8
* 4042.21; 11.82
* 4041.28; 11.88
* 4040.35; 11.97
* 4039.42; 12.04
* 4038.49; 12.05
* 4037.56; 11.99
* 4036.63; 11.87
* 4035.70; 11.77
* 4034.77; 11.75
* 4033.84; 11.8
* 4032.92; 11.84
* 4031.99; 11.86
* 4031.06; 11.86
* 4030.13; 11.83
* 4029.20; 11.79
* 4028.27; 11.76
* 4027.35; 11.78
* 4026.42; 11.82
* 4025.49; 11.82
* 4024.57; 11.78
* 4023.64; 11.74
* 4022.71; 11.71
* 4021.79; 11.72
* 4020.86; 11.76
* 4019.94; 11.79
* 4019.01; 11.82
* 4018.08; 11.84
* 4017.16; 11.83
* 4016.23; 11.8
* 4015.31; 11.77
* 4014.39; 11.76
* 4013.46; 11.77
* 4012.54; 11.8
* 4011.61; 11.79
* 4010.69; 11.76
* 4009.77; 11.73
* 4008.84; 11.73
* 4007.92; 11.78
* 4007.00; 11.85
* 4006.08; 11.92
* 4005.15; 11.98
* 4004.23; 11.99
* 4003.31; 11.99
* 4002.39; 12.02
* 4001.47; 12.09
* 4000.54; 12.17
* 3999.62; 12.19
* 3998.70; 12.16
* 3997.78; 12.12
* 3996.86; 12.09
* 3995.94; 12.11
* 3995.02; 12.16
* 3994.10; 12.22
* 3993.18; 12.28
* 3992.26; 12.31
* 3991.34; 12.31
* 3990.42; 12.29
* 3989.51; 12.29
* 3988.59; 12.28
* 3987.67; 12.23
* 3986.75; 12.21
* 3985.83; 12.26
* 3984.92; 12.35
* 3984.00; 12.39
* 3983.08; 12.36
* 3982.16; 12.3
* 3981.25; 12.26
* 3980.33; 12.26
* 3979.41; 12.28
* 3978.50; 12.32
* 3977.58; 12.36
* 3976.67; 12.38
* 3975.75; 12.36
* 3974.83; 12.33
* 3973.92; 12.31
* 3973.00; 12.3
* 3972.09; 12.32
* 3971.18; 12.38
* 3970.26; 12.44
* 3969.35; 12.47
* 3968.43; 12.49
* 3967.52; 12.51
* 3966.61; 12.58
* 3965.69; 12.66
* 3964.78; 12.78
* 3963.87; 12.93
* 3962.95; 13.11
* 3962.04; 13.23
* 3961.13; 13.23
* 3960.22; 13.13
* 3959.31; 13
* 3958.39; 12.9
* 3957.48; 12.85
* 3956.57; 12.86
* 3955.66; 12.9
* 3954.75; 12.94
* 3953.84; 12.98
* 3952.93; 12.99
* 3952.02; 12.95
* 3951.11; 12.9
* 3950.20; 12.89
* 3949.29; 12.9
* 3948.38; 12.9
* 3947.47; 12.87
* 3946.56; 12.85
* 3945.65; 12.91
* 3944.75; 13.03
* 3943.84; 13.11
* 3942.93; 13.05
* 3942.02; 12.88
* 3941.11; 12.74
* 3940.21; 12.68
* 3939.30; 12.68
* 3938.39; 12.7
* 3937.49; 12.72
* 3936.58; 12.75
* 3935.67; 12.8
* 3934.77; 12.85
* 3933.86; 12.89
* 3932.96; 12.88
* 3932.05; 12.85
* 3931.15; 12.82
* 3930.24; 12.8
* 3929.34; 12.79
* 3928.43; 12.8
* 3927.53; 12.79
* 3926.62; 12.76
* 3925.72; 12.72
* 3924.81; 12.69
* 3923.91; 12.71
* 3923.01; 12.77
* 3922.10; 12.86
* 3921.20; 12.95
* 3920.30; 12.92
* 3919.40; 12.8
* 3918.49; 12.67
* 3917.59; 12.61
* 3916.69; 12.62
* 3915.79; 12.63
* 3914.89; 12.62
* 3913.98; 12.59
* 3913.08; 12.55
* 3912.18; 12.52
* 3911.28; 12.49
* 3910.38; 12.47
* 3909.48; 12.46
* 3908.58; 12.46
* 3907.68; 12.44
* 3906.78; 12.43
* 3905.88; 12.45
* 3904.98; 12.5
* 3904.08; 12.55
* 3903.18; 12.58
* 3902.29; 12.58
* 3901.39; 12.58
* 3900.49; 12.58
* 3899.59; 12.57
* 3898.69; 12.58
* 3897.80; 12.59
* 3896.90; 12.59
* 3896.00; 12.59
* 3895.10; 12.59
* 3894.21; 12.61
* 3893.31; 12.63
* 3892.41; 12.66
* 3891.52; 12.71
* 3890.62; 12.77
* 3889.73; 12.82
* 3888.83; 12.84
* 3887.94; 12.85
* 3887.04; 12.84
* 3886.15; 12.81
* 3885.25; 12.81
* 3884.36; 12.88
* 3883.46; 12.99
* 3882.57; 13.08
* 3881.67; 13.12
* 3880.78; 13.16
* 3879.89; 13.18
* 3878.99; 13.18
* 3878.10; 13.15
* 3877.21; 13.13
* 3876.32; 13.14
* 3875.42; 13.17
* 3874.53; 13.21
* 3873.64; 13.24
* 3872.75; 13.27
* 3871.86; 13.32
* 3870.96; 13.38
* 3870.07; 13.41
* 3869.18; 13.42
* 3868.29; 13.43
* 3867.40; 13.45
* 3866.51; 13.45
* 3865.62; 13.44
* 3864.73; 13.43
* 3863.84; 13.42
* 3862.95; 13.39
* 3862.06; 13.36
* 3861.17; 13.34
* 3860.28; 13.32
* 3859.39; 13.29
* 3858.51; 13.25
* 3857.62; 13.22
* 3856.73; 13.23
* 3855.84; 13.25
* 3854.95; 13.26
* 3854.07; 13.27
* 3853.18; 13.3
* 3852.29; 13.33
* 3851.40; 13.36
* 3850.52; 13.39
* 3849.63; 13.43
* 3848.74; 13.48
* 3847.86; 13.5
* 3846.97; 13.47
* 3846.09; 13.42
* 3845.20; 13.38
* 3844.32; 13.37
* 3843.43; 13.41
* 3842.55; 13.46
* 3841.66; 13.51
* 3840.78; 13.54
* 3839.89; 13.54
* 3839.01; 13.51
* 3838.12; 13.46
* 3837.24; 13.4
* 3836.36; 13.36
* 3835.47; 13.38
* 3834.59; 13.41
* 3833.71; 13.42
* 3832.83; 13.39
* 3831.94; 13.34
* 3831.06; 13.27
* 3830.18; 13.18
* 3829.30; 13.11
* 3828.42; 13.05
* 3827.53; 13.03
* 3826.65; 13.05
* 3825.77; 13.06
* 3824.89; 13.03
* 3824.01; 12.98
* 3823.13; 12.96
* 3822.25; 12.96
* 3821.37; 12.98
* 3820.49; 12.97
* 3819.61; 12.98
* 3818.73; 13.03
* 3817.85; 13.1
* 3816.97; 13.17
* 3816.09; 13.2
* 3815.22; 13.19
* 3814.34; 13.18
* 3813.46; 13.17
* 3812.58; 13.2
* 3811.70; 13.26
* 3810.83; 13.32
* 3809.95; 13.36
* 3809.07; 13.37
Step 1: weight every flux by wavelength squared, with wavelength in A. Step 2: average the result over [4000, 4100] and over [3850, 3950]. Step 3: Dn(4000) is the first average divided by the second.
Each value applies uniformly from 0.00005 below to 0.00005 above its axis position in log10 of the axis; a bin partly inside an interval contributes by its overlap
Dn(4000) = 0.99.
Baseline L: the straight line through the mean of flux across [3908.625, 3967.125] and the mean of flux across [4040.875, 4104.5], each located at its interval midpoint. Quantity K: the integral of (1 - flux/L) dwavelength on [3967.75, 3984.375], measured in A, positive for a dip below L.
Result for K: 0.2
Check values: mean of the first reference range 12.8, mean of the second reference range 11.8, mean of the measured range 12.4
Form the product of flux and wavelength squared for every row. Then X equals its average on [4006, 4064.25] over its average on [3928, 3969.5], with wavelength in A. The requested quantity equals 1.0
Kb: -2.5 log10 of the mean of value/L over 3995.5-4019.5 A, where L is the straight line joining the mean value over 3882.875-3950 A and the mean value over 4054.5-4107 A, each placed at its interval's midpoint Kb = 0.02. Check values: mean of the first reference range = 12.7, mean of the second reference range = 11.7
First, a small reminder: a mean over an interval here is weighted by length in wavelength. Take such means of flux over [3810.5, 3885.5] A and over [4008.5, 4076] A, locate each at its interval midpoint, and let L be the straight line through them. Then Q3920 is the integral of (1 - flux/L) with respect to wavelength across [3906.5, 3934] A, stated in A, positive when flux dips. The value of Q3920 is 0.0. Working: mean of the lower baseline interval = 13.3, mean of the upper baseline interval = 11.8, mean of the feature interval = 12.7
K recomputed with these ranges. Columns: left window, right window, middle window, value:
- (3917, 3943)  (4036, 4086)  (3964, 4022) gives 0.7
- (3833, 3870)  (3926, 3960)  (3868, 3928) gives 1.5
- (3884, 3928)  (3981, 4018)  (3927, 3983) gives -1.8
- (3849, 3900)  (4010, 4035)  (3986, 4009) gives -0.2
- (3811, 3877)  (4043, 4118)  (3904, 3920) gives 0.3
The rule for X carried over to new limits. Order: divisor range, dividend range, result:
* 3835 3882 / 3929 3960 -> 1.01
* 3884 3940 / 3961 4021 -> 1.00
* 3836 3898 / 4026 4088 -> 0.98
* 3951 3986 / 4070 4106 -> 0.99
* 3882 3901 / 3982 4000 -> 1.01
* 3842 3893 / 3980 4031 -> 0.97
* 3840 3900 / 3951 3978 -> 1.01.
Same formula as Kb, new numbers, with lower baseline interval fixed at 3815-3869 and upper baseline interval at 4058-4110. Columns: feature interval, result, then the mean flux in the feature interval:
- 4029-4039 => 0.02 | 11.9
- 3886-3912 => 0.03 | 12.6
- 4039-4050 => 0.01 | 11.9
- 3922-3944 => -0.01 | 12.8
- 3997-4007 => 0.02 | 12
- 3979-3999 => 0.01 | 12.3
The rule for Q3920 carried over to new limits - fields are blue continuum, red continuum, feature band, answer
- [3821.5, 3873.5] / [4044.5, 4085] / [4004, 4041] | 0.7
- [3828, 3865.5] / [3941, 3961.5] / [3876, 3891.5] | 0.3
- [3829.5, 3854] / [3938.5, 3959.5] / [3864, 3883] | 0.0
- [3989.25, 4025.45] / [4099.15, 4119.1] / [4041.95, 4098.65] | -0.7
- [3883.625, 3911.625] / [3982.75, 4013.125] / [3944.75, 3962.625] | -0.9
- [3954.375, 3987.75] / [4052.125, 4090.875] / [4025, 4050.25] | 0.4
